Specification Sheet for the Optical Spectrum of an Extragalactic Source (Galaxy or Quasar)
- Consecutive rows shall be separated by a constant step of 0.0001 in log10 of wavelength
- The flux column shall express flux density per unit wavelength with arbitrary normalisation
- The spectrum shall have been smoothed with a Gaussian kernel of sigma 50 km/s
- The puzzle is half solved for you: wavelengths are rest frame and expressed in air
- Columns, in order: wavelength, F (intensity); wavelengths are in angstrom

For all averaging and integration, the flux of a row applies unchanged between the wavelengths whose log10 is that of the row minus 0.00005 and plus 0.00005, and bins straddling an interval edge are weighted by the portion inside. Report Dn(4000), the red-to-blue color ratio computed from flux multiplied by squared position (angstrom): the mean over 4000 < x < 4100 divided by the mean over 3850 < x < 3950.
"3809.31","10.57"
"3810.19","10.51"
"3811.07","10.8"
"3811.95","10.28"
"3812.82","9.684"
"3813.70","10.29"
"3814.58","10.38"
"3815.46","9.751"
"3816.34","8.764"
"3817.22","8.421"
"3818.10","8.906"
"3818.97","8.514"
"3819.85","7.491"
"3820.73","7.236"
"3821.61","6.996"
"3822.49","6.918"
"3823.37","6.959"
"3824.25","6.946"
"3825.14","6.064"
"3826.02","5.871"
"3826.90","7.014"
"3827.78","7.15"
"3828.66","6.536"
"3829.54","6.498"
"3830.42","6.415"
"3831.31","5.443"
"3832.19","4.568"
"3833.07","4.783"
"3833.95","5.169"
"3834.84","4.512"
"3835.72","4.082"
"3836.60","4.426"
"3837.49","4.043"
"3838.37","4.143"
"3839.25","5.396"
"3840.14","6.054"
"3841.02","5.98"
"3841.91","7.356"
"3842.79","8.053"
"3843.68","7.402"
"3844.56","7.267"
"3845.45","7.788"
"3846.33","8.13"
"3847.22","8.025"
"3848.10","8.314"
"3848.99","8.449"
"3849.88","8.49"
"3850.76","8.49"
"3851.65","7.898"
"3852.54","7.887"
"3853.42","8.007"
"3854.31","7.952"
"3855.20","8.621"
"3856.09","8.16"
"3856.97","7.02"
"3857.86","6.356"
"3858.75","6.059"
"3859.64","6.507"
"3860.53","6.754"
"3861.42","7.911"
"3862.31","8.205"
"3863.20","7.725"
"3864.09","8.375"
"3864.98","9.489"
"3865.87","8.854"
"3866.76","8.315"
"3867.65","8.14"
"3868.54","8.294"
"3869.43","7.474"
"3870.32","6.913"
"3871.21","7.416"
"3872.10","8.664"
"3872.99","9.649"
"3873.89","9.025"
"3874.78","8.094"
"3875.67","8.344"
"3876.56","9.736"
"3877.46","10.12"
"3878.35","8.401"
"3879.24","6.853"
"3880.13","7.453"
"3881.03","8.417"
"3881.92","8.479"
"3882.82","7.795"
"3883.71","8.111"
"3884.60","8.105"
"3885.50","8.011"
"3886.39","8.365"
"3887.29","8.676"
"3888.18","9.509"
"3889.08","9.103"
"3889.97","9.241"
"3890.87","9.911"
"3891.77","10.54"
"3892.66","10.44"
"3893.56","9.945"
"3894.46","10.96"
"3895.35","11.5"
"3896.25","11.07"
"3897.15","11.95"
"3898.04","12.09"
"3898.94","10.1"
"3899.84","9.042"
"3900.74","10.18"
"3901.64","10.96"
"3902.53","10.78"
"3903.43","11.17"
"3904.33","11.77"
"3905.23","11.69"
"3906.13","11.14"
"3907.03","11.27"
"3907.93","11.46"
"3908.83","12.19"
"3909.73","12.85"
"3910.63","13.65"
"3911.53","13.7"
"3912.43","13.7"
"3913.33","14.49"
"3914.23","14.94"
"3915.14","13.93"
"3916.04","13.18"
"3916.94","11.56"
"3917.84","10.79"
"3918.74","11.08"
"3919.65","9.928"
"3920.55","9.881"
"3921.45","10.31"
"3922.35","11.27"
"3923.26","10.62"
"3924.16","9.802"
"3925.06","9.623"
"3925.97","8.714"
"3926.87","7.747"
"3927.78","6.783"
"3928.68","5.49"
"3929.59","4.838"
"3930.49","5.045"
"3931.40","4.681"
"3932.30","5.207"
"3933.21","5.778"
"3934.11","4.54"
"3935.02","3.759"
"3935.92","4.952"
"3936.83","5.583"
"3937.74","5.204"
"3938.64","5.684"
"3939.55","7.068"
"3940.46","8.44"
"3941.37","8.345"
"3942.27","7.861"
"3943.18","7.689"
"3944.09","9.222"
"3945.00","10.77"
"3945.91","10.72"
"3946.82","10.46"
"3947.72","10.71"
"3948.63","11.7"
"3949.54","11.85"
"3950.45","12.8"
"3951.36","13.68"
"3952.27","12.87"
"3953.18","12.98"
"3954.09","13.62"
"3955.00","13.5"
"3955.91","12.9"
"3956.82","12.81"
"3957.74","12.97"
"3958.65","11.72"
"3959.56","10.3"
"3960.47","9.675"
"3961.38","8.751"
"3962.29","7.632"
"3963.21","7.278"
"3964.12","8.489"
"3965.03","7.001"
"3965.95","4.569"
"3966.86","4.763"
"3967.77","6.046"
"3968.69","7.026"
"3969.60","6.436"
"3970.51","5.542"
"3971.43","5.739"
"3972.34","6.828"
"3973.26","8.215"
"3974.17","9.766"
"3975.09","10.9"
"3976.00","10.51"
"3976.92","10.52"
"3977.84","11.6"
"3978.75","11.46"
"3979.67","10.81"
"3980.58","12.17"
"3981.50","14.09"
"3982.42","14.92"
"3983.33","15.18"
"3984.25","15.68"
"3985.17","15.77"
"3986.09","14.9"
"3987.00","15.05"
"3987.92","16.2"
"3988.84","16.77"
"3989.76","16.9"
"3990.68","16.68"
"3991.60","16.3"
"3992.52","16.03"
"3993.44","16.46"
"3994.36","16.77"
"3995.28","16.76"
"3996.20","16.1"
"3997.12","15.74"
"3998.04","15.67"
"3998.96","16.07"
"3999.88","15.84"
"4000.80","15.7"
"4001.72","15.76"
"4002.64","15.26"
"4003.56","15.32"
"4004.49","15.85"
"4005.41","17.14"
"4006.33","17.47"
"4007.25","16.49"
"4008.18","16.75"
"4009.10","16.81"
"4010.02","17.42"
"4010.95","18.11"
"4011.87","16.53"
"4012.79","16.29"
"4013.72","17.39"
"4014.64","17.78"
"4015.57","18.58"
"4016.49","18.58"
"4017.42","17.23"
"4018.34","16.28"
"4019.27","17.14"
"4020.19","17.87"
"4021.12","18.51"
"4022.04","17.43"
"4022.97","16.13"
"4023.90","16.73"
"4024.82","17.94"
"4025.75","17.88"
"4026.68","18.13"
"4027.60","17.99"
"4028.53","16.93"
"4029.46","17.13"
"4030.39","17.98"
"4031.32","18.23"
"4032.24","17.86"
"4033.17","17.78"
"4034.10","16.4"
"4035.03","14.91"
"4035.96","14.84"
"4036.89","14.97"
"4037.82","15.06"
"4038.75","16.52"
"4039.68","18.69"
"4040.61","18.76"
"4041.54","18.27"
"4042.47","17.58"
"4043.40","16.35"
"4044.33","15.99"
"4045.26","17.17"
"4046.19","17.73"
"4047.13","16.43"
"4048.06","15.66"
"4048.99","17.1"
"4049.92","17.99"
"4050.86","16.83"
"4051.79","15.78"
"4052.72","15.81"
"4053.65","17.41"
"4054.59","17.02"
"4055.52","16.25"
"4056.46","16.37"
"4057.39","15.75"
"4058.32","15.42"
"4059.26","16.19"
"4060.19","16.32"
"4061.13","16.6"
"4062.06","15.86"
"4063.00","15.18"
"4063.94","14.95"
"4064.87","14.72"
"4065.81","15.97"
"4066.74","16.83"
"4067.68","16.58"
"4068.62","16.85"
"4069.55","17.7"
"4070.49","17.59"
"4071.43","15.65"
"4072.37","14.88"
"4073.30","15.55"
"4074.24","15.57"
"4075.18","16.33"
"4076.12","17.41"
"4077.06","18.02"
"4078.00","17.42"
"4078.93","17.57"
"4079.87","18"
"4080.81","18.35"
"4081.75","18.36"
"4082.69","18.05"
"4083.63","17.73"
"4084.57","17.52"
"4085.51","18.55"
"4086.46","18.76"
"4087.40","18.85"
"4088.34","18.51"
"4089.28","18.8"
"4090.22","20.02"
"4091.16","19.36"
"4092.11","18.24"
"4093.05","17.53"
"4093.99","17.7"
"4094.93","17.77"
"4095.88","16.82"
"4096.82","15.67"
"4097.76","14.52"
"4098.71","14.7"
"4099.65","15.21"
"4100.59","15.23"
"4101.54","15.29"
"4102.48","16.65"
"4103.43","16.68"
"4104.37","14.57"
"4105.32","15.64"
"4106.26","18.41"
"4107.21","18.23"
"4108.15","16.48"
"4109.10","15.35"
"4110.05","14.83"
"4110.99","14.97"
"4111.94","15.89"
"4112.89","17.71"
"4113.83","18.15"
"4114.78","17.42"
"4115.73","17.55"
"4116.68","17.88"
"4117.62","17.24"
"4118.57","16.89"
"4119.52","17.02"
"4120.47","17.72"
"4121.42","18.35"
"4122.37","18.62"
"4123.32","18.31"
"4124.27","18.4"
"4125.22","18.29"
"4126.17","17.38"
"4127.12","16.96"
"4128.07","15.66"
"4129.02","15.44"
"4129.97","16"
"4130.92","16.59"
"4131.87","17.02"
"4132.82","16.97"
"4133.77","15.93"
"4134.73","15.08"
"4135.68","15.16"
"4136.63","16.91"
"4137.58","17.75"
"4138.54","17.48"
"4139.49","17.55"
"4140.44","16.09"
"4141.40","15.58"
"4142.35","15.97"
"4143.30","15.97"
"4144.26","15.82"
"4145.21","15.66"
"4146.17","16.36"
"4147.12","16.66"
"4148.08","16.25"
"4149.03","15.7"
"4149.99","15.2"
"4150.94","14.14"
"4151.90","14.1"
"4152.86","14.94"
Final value 2.0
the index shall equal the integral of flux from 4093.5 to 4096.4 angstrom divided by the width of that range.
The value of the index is 17.4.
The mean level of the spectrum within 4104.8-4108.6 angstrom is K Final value 17.2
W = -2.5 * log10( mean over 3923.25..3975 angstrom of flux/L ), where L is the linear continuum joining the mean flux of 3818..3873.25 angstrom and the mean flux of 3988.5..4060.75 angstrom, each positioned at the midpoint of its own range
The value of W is 0.44 mag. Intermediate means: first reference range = 7.1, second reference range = 16.8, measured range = 8.47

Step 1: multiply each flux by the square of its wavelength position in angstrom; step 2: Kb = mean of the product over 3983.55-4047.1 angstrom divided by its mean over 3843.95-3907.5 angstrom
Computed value 2.0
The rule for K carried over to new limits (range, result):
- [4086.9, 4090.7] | 19.1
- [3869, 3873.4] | 8.02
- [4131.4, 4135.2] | 16.2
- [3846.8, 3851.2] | 8.36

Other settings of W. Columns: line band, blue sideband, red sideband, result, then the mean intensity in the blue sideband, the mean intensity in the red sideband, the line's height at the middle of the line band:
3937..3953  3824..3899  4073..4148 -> 0.13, 7.83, 17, 10.9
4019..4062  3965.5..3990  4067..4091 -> -0.13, 11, 17.6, 15.1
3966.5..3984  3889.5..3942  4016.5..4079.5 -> 0.31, 9.69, 16.8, 12.9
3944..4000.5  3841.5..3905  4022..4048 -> 0.16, 8.73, 17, 13.8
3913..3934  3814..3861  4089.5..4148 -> 0.07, 7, 16.7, 9.98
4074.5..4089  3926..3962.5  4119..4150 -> -0.23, 8.92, 16.7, 14.5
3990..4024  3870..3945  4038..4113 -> -0.21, 9.32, 16.8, 13.8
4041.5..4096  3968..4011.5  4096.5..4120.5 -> -0.10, 14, 16.4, 15.6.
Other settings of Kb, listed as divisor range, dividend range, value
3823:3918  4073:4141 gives 2.21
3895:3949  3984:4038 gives 1.81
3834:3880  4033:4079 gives 2.43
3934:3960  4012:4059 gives 1.80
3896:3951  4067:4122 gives 1.91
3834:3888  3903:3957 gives 1.36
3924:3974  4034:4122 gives 2.13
